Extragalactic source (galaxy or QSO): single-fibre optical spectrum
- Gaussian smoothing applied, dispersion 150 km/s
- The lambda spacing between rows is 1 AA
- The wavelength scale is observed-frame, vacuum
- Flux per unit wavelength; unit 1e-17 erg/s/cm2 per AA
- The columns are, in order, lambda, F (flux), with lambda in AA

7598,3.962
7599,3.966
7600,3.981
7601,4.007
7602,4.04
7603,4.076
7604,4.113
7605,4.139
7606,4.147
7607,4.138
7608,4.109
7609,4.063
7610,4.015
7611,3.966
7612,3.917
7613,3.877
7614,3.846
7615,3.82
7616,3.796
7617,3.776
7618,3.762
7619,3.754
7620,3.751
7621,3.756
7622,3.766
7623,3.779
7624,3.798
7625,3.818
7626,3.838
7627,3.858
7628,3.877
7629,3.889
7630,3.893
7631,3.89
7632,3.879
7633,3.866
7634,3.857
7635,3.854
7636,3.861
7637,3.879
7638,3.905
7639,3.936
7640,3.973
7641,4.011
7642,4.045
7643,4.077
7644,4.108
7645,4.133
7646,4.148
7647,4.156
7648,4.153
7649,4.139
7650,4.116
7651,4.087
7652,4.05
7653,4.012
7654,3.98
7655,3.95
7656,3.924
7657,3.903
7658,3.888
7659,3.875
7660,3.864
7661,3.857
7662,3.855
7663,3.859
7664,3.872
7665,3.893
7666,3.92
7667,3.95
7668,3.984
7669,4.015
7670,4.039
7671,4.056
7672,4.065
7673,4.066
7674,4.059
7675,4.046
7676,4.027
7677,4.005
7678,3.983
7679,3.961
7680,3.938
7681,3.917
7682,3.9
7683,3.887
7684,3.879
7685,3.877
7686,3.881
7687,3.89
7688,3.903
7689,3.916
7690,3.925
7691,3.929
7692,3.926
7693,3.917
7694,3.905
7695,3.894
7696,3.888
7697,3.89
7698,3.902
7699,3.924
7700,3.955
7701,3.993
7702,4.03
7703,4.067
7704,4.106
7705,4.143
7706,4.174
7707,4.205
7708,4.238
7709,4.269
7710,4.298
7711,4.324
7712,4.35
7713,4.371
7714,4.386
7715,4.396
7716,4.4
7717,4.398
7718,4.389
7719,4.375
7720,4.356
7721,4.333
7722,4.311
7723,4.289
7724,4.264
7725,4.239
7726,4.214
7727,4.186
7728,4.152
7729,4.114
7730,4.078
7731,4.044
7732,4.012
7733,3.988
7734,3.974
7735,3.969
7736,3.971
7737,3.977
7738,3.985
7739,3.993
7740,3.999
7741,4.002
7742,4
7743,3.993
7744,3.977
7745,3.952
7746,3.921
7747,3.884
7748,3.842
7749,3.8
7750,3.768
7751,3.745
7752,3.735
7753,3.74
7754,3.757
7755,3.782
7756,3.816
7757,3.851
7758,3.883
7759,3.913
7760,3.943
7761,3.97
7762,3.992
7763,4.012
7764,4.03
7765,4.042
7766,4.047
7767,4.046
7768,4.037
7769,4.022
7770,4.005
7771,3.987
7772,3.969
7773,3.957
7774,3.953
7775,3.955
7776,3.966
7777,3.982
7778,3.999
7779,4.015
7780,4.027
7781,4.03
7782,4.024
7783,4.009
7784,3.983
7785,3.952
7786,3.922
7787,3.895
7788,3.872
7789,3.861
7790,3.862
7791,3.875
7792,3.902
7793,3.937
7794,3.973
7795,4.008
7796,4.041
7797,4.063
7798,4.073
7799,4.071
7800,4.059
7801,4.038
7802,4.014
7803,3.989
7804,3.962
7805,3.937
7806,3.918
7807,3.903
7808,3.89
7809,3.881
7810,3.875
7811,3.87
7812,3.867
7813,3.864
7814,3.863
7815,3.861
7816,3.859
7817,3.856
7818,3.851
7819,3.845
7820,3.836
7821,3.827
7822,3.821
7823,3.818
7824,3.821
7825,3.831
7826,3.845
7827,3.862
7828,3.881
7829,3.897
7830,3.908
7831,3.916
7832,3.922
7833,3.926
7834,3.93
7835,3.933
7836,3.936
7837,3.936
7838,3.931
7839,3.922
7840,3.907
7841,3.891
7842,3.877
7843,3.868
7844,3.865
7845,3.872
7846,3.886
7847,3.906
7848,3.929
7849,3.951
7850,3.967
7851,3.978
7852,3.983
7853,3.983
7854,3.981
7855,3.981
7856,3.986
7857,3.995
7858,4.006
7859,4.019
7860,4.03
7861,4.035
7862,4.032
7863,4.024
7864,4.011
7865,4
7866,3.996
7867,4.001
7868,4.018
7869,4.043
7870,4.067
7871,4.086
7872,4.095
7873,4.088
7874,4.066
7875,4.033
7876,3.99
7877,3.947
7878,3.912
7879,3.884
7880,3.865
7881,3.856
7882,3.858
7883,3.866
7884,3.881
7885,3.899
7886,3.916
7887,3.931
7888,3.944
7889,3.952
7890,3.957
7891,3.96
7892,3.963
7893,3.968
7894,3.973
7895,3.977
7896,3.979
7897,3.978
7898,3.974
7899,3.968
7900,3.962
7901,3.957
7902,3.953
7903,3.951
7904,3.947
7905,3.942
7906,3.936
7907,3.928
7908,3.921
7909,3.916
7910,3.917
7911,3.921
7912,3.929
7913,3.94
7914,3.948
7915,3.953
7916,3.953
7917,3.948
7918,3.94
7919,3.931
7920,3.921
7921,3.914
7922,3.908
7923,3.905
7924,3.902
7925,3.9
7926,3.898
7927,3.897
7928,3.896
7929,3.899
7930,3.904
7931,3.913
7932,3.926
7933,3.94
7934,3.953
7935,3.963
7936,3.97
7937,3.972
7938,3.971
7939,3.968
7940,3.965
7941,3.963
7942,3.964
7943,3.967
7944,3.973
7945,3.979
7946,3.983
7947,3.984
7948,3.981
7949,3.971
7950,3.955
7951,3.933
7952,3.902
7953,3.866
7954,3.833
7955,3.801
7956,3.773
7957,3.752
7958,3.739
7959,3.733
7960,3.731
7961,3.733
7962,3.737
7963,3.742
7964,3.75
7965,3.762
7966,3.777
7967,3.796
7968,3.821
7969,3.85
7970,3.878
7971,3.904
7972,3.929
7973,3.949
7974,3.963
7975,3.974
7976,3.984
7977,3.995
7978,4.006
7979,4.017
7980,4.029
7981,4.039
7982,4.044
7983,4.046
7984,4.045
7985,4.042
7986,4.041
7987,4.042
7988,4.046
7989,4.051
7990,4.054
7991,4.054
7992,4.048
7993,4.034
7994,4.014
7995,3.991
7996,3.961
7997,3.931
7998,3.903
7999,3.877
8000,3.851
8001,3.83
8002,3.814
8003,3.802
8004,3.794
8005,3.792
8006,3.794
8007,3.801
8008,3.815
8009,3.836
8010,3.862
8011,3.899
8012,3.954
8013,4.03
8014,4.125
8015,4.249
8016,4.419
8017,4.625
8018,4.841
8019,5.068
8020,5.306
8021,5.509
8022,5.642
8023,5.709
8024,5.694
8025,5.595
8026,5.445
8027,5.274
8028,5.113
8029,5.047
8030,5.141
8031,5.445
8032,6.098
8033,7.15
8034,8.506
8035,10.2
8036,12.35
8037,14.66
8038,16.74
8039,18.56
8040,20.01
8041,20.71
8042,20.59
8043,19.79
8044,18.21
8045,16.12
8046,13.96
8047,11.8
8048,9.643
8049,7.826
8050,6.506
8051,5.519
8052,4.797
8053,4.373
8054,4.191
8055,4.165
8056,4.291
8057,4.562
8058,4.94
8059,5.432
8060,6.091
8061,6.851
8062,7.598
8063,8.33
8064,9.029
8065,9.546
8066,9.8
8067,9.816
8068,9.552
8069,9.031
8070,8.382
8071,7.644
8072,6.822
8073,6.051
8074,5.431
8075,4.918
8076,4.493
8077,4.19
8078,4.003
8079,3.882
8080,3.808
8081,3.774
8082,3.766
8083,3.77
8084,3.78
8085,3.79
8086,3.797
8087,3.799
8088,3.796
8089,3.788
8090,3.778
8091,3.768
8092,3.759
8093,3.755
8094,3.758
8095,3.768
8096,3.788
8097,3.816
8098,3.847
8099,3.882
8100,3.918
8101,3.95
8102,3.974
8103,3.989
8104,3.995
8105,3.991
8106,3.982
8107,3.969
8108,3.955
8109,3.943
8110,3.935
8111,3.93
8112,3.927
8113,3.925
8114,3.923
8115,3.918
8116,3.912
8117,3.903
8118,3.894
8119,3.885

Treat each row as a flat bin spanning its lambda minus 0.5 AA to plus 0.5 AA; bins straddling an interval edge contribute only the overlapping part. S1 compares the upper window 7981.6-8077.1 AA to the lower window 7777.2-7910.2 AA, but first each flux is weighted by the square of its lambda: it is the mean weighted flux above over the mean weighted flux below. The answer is 1.82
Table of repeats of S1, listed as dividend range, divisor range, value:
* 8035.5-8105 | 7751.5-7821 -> 1.99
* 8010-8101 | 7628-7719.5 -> 1.90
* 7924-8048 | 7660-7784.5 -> 1.47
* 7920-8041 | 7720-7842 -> 1.28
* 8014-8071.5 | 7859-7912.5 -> 2.25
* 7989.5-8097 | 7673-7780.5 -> 1.74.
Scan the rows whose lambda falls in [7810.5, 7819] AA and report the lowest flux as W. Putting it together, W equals 3.845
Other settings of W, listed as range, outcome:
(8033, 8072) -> 4.165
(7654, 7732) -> 3.855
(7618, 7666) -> 3.751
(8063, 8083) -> 3.766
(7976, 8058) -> 3.792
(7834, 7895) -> 3.856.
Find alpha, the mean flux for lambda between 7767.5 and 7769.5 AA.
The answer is 4.03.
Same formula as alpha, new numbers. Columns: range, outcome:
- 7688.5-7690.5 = 3.92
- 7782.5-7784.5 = 4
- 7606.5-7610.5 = 4.08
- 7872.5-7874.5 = 4.08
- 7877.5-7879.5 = 3.9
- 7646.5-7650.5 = 4.14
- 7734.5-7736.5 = 3.97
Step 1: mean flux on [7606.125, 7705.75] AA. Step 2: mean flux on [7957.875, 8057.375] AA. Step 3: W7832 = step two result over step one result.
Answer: 1.53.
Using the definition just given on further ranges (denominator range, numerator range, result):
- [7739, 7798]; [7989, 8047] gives 1.83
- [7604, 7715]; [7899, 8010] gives 0.99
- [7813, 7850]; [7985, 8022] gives 1.06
